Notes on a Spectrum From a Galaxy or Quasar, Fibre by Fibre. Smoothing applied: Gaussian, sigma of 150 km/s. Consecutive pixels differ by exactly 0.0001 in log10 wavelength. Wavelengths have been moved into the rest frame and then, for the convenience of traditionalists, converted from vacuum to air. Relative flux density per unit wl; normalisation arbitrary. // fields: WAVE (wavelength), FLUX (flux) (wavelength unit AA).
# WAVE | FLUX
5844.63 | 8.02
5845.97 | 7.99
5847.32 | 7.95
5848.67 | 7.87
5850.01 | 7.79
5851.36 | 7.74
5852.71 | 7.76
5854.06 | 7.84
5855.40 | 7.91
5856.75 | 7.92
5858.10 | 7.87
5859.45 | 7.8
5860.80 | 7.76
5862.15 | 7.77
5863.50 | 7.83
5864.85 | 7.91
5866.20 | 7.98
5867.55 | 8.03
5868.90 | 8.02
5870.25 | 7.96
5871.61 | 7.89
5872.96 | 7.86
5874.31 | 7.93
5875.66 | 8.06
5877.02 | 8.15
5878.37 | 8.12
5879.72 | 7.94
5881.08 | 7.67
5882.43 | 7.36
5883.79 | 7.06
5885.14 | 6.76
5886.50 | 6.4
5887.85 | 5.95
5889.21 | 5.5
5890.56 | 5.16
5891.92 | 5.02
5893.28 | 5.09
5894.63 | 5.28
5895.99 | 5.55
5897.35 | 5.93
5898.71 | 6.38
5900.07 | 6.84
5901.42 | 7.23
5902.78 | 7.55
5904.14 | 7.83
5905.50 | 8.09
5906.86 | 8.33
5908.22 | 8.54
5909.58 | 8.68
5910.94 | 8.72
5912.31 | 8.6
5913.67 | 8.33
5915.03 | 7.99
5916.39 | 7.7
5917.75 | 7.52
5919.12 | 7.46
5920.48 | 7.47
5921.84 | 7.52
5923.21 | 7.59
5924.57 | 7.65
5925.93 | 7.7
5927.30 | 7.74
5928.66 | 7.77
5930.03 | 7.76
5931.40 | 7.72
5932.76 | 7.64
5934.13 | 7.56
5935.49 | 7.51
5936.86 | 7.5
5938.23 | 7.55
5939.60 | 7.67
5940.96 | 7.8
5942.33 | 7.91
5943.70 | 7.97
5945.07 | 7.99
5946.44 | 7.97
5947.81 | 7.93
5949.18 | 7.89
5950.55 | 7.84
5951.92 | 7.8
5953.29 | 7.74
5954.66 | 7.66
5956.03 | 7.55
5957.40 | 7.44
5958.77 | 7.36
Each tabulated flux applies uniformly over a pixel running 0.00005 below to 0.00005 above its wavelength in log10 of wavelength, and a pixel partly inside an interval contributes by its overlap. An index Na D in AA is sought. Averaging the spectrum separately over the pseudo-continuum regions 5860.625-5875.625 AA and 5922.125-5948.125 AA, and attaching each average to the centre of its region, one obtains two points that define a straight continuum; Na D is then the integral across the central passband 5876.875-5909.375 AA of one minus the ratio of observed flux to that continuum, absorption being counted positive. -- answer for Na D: 4.2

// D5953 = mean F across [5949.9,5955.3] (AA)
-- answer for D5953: 7.76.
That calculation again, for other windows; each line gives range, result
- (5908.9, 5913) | 8.65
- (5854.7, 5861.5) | 7.86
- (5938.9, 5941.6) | 7.75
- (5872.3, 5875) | 7.91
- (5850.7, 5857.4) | 7.84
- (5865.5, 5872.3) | 7.97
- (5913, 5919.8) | 7.8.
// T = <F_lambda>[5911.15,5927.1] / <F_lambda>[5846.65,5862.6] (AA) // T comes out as 1.0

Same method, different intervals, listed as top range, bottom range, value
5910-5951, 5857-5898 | 1.09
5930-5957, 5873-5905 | 1.15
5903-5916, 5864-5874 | 1.04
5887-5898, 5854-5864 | 0.70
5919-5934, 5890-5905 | 1.23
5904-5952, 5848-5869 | 1.00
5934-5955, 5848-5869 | 0.99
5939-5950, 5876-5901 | 1.22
